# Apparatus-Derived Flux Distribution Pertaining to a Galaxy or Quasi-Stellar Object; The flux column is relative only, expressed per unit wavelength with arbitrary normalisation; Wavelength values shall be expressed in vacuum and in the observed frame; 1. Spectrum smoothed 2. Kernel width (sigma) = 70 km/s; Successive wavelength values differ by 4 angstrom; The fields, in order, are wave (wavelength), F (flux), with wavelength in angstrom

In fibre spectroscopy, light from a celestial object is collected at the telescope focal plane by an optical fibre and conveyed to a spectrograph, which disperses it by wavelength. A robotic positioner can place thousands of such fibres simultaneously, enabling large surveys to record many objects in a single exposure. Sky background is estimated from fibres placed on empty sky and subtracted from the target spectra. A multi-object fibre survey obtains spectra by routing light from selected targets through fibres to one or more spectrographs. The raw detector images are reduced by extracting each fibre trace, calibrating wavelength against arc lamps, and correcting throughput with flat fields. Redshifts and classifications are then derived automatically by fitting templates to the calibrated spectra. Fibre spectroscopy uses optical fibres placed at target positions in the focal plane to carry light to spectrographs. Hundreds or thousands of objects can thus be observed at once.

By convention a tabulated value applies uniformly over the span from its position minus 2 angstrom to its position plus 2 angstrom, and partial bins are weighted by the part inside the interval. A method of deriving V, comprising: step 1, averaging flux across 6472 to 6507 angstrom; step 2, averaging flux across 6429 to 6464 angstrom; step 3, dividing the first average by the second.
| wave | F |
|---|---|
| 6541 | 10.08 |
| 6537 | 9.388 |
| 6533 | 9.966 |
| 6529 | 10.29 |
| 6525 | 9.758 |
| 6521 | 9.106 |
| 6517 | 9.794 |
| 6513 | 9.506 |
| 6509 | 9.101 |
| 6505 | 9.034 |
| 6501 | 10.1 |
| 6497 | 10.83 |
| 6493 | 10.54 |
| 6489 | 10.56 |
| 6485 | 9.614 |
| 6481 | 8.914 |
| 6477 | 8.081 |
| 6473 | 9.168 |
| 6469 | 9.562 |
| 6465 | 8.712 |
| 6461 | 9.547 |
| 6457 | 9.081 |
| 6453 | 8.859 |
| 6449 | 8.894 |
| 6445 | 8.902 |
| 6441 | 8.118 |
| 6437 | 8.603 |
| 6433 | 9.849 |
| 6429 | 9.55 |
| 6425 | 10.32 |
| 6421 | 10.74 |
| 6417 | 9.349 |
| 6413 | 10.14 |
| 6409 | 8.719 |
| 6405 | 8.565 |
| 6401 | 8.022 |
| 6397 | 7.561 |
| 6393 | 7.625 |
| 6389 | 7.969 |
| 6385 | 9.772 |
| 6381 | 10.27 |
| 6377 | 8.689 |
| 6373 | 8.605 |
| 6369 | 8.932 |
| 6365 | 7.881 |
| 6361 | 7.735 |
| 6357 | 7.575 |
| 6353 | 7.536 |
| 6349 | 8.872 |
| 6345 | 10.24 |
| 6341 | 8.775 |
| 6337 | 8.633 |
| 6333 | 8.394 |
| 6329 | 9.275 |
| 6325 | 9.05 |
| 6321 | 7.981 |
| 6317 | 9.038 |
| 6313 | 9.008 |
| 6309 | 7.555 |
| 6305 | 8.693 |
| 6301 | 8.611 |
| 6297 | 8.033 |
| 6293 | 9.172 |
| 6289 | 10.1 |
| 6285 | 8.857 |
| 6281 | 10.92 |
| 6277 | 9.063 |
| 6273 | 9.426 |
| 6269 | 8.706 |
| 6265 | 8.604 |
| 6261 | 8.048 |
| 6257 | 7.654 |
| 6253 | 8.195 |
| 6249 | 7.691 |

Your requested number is 1.1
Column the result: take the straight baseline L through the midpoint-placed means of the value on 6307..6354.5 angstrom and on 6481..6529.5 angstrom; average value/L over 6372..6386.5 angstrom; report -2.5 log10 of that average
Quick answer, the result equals -0.04 mag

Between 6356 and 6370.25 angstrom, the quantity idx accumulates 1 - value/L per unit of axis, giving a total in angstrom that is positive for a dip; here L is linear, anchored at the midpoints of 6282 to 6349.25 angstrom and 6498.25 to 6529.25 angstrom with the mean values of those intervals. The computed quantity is 1.6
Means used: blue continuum 8.87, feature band 8.02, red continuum 9.58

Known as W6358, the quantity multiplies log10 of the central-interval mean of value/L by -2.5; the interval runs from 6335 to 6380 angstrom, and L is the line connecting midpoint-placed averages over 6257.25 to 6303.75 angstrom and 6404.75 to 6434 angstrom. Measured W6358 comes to 0.10 mag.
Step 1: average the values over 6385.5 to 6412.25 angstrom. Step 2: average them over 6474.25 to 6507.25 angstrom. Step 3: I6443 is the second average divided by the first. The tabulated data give 1.2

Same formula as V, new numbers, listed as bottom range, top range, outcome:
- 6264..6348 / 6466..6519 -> 1.07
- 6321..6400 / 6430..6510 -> 1.09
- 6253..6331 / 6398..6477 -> 1.04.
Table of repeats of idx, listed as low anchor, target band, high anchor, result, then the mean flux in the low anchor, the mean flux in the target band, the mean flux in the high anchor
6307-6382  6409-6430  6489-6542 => -1.8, 8.61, 9.92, 9.83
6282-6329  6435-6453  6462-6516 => 1.3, 8.81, 8.65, 9.52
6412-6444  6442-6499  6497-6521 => 1.3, 9.54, 9.35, 9.58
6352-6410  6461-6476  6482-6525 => 0.4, 8.37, 9.13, 9.79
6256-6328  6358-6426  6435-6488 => 0.5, 8.83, 8.84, 8.96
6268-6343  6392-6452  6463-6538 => 1.9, 8.91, 9.02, 9.58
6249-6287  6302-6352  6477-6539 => 1.3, 8.77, 8.76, 9.71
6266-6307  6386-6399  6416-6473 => 1.9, 9.14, 7.88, 9.29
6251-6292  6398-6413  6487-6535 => 1.4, 8.96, 8.6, 9.88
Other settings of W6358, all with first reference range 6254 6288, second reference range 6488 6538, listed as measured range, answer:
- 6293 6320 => 0.066 mag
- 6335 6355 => 0.047 mag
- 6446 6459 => 0.078 mag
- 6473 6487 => 0.094 mag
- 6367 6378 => 0.068 mag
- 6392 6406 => 0.187 mag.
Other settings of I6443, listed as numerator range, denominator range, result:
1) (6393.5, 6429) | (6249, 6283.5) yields 1.04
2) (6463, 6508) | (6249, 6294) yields 1.07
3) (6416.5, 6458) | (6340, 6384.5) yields 1.07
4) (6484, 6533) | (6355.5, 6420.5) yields 1.14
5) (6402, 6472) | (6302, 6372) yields 1.08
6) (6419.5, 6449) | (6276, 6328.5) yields 1.05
